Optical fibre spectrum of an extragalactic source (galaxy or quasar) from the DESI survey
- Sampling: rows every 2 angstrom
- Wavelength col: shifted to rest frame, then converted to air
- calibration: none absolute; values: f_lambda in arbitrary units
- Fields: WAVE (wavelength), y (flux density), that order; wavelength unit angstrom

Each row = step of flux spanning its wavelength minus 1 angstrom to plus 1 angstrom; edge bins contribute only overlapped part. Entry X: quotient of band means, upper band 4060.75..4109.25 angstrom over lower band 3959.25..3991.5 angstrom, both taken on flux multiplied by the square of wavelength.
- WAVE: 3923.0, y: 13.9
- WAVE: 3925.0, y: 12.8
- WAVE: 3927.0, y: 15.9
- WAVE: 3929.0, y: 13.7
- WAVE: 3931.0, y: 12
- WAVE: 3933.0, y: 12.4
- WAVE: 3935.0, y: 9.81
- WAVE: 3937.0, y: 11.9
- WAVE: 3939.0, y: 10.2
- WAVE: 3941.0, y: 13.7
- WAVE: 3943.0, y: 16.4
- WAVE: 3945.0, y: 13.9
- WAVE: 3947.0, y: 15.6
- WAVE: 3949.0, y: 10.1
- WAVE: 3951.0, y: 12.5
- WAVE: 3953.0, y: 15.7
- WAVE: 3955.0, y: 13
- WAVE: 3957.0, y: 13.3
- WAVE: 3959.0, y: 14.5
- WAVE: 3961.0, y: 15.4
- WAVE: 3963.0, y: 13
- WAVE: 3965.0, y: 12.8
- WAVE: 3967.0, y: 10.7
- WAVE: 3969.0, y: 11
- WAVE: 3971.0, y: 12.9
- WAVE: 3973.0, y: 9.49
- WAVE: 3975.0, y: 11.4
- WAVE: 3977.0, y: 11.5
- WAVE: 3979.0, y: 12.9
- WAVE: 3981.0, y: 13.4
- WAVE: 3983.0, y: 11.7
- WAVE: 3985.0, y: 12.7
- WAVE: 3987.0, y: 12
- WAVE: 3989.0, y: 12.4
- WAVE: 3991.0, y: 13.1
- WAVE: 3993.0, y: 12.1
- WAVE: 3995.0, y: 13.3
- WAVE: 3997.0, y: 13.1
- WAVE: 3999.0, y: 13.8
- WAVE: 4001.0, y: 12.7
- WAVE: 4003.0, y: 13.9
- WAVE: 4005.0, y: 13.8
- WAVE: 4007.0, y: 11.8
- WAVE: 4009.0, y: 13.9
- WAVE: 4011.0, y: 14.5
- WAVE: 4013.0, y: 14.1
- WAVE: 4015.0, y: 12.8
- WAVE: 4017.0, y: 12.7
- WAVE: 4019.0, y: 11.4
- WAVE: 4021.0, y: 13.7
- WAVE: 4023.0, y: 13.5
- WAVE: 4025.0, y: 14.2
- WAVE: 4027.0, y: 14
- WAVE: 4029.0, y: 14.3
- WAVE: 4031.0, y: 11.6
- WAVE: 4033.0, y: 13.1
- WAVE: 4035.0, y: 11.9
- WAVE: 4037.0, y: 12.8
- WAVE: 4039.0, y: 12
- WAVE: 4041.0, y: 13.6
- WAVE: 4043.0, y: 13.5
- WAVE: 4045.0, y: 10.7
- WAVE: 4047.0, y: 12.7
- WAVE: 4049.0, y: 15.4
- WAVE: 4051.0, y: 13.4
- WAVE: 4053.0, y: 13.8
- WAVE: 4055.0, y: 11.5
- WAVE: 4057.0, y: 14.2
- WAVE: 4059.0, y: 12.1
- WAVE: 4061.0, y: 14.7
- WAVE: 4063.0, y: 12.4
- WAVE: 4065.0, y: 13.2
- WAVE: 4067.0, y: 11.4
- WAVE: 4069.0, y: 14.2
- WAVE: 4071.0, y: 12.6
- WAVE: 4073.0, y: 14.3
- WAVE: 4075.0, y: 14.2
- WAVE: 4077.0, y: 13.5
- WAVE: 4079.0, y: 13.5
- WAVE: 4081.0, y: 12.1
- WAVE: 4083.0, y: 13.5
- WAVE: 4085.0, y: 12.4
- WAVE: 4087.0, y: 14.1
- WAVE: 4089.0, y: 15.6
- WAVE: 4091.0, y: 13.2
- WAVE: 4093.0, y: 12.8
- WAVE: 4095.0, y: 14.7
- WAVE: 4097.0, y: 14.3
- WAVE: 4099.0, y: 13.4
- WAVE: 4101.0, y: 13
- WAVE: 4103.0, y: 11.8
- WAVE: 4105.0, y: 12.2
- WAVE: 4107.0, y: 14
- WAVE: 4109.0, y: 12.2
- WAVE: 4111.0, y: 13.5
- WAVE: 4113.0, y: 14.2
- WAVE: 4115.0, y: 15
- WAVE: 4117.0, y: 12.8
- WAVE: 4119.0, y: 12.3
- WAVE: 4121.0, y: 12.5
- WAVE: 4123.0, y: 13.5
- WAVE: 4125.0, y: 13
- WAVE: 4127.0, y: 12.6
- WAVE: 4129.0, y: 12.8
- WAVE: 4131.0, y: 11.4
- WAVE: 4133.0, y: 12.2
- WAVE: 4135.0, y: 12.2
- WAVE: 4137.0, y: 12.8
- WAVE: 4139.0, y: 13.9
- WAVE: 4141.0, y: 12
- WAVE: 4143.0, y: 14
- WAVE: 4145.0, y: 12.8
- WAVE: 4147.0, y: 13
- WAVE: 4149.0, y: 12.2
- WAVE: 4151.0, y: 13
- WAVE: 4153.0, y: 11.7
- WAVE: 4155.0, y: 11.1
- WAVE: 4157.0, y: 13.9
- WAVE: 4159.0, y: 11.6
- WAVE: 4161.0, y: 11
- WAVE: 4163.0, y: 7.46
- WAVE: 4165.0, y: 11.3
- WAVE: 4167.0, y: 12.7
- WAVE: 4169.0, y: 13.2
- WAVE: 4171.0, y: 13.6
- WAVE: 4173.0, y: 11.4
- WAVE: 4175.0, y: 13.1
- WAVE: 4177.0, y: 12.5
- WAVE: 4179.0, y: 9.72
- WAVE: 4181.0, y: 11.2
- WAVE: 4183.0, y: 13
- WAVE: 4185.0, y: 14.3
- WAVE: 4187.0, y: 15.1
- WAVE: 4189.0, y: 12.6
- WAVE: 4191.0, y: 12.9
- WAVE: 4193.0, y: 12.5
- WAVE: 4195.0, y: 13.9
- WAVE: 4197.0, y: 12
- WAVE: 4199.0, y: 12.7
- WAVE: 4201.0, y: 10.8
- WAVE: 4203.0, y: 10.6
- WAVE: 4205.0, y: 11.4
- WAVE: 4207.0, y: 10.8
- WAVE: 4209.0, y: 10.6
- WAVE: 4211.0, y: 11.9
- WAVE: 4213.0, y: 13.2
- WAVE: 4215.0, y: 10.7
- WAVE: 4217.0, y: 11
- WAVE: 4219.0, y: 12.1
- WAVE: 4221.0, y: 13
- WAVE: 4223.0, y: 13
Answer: 1.1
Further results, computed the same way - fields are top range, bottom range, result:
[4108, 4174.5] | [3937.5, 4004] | 1.06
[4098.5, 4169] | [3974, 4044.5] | 1.03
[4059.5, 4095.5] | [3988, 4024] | 1.06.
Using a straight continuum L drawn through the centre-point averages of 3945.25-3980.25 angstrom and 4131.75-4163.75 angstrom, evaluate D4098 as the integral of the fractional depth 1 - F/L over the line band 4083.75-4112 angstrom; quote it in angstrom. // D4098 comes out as -2.3 angstrom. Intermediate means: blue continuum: 12.7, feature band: 13.4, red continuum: 12.2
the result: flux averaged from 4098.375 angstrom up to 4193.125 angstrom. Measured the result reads 12.6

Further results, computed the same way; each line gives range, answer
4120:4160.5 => 12.6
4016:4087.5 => 13.1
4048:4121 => 13.4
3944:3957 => 13.5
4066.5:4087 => 13.3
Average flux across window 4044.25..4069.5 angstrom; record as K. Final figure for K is 13.1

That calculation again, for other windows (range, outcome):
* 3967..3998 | 12.2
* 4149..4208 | 12.1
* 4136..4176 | 12.3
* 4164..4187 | 12.5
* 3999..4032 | 13.3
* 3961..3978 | 11.8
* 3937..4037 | 13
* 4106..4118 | 13.6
